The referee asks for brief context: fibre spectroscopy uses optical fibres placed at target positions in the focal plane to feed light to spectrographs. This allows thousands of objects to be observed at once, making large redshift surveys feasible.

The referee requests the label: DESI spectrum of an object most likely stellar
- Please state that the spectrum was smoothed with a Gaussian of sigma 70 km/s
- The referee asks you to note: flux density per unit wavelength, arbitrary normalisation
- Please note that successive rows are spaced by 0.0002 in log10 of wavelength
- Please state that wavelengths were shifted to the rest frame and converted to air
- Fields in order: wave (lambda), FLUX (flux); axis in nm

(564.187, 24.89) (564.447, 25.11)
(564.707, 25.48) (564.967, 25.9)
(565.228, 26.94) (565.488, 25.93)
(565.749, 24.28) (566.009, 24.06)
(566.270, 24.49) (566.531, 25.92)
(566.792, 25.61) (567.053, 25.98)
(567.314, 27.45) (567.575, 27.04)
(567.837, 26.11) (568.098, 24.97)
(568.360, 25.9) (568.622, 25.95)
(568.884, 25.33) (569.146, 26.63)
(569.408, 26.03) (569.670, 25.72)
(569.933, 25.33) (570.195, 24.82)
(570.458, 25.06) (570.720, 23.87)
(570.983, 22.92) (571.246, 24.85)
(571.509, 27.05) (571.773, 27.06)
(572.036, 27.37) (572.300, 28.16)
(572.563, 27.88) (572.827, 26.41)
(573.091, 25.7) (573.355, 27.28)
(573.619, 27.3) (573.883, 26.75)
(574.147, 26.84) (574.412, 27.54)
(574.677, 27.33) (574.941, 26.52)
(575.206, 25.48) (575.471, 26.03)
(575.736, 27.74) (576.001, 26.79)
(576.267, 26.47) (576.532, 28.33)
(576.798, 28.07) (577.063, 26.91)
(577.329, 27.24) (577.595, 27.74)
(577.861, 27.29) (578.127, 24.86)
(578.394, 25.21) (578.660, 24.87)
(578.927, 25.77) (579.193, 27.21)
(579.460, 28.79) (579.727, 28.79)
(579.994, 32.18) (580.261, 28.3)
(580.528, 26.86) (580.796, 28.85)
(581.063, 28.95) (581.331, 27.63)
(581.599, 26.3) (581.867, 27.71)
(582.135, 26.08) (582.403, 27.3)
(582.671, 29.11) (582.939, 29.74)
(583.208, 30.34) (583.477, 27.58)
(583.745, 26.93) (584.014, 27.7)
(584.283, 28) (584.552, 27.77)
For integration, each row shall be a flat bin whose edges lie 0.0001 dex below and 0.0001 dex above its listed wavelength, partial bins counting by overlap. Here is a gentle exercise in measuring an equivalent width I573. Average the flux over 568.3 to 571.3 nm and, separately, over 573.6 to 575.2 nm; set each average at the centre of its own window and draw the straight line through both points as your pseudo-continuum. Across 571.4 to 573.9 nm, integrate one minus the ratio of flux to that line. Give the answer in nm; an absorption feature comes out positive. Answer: -0.08 nm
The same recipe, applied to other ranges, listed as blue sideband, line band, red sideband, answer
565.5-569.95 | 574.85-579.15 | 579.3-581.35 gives 0.216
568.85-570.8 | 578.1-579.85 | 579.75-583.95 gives 0.063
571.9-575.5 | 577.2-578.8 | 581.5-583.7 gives 0.073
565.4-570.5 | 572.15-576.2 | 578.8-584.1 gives -0.020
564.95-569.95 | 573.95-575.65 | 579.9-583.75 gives 0.025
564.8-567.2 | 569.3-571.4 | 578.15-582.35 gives 0.100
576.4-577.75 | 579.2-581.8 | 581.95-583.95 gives -0.046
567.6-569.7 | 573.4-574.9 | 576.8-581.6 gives -0.022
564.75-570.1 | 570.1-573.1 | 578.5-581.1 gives 0.065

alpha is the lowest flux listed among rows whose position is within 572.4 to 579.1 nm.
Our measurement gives 24.86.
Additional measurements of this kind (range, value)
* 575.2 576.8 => 25.48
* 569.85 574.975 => 22.92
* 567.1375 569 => 24.97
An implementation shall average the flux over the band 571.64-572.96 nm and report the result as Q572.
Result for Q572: 27.4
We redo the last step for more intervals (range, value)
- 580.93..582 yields 27.6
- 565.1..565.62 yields 26.4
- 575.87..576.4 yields 26.6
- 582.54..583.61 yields 29.2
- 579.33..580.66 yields 29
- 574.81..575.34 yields 26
